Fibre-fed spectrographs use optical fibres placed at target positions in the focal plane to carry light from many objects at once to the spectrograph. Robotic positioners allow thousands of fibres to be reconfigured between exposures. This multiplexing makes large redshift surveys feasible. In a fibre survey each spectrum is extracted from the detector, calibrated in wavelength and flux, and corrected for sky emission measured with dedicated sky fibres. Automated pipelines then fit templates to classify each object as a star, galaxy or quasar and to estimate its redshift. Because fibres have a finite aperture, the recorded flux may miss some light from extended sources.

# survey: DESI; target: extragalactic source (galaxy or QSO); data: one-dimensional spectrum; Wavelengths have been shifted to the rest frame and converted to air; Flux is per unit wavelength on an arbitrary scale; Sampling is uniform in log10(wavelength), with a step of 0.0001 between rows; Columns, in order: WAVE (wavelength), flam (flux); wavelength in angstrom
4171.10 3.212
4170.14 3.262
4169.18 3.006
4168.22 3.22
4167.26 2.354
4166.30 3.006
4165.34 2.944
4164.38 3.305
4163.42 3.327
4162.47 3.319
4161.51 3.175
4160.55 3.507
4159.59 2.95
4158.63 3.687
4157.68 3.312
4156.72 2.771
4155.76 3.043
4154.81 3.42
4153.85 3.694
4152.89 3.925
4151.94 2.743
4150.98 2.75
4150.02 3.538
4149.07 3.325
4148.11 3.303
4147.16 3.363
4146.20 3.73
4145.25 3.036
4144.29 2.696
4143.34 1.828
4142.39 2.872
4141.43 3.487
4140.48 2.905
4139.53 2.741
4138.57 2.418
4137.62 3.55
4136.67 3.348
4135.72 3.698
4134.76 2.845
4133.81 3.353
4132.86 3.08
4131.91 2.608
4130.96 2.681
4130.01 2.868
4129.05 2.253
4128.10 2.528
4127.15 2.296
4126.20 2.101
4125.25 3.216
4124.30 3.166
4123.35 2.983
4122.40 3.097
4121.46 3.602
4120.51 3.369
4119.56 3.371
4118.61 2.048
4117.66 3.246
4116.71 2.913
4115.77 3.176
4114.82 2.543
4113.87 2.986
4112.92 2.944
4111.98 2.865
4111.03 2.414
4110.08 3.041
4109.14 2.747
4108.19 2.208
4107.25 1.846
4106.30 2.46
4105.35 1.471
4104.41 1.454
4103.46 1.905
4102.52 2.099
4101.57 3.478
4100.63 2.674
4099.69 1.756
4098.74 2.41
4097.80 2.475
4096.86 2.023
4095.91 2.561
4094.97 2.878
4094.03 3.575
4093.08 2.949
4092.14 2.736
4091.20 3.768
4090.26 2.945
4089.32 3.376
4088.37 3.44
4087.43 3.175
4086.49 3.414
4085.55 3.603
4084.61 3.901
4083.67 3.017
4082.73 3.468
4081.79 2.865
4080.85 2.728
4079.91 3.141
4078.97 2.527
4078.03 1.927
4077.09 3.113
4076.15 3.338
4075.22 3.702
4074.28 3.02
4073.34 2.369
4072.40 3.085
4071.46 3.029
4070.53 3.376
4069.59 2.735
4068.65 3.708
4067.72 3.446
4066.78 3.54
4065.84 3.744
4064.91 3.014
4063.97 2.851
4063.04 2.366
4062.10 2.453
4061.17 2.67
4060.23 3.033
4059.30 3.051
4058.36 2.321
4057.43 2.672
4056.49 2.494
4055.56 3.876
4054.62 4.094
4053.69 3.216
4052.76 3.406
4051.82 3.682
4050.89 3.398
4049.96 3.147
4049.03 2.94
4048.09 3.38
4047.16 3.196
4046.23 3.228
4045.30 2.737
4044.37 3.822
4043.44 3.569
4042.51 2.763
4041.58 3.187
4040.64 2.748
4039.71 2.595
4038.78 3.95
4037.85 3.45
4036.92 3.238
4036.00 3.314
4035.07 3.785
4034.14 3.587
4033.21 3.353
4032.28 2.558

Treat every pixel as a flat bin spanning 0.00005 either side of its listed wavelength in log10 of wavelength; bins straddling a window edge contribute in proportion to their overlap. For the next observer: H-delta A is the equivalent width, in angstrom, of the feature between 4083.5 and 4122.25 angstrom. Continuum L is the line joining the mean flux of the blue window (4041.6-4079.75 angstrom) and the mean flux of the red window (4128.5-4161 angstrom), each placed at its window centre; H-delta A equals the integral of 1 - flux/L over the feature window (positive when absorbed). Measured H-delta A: 3.7 angstrom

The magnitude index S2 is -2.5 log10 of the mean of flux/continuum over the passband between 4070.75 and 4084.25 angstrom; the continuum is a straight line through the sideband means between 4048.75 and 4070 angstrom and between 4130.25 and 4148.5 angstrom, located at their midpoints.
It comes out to 0.05 mag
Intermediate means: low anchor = 3.13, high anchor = 3.03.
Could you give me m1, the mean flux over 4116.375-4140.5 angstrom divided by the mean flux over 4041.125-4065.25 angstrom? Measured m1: 0.95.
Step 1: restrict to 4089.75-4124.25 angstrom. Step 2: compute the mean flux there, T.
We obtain 2.7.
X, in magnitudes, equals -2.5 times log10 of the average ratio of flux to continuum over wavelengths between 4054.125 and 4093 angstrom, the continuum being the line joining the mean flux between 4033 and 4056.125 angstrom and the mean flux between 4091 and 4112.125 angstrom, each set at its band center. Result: -0.07 mag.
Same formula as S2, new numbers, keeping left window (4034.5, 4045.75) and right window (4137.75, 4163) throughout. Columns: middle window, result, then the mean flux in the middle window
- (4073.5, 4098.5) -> 0.06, 3.05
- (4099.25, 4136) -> 0.18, 2.7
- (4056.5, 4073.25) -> 0.09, 2.98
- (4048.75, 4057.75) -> -0.02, 3.31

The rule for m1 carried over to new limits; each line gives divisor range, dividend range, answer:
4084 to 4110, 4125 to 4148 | 1.07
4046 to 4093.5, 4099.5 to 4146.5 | 0.88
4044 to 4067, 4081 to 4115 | 0.88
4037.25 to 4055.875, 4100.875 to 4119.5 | 0.77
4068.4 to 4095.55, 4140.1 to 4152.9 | 0.98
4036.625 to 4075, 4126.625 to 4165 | 0.98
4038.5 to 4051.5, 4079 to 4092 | 1.02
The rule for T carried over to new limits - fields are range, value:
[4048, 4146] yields 2.92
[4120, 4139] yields 2.96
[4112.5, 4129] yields 2.9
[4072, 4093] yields 3.12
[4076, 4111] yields 2.76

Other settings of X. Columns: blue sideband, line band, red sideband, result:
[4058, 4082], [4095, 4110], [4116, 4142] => 0.285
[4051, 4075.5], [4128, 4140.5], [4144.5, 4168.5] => 0.094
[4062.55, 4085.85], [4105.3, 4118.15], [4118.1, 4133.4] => 0.091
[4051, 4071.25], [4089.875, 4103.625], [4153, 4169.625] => 0.170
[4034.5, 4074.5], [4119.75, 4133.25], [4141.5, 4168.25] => 0.108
